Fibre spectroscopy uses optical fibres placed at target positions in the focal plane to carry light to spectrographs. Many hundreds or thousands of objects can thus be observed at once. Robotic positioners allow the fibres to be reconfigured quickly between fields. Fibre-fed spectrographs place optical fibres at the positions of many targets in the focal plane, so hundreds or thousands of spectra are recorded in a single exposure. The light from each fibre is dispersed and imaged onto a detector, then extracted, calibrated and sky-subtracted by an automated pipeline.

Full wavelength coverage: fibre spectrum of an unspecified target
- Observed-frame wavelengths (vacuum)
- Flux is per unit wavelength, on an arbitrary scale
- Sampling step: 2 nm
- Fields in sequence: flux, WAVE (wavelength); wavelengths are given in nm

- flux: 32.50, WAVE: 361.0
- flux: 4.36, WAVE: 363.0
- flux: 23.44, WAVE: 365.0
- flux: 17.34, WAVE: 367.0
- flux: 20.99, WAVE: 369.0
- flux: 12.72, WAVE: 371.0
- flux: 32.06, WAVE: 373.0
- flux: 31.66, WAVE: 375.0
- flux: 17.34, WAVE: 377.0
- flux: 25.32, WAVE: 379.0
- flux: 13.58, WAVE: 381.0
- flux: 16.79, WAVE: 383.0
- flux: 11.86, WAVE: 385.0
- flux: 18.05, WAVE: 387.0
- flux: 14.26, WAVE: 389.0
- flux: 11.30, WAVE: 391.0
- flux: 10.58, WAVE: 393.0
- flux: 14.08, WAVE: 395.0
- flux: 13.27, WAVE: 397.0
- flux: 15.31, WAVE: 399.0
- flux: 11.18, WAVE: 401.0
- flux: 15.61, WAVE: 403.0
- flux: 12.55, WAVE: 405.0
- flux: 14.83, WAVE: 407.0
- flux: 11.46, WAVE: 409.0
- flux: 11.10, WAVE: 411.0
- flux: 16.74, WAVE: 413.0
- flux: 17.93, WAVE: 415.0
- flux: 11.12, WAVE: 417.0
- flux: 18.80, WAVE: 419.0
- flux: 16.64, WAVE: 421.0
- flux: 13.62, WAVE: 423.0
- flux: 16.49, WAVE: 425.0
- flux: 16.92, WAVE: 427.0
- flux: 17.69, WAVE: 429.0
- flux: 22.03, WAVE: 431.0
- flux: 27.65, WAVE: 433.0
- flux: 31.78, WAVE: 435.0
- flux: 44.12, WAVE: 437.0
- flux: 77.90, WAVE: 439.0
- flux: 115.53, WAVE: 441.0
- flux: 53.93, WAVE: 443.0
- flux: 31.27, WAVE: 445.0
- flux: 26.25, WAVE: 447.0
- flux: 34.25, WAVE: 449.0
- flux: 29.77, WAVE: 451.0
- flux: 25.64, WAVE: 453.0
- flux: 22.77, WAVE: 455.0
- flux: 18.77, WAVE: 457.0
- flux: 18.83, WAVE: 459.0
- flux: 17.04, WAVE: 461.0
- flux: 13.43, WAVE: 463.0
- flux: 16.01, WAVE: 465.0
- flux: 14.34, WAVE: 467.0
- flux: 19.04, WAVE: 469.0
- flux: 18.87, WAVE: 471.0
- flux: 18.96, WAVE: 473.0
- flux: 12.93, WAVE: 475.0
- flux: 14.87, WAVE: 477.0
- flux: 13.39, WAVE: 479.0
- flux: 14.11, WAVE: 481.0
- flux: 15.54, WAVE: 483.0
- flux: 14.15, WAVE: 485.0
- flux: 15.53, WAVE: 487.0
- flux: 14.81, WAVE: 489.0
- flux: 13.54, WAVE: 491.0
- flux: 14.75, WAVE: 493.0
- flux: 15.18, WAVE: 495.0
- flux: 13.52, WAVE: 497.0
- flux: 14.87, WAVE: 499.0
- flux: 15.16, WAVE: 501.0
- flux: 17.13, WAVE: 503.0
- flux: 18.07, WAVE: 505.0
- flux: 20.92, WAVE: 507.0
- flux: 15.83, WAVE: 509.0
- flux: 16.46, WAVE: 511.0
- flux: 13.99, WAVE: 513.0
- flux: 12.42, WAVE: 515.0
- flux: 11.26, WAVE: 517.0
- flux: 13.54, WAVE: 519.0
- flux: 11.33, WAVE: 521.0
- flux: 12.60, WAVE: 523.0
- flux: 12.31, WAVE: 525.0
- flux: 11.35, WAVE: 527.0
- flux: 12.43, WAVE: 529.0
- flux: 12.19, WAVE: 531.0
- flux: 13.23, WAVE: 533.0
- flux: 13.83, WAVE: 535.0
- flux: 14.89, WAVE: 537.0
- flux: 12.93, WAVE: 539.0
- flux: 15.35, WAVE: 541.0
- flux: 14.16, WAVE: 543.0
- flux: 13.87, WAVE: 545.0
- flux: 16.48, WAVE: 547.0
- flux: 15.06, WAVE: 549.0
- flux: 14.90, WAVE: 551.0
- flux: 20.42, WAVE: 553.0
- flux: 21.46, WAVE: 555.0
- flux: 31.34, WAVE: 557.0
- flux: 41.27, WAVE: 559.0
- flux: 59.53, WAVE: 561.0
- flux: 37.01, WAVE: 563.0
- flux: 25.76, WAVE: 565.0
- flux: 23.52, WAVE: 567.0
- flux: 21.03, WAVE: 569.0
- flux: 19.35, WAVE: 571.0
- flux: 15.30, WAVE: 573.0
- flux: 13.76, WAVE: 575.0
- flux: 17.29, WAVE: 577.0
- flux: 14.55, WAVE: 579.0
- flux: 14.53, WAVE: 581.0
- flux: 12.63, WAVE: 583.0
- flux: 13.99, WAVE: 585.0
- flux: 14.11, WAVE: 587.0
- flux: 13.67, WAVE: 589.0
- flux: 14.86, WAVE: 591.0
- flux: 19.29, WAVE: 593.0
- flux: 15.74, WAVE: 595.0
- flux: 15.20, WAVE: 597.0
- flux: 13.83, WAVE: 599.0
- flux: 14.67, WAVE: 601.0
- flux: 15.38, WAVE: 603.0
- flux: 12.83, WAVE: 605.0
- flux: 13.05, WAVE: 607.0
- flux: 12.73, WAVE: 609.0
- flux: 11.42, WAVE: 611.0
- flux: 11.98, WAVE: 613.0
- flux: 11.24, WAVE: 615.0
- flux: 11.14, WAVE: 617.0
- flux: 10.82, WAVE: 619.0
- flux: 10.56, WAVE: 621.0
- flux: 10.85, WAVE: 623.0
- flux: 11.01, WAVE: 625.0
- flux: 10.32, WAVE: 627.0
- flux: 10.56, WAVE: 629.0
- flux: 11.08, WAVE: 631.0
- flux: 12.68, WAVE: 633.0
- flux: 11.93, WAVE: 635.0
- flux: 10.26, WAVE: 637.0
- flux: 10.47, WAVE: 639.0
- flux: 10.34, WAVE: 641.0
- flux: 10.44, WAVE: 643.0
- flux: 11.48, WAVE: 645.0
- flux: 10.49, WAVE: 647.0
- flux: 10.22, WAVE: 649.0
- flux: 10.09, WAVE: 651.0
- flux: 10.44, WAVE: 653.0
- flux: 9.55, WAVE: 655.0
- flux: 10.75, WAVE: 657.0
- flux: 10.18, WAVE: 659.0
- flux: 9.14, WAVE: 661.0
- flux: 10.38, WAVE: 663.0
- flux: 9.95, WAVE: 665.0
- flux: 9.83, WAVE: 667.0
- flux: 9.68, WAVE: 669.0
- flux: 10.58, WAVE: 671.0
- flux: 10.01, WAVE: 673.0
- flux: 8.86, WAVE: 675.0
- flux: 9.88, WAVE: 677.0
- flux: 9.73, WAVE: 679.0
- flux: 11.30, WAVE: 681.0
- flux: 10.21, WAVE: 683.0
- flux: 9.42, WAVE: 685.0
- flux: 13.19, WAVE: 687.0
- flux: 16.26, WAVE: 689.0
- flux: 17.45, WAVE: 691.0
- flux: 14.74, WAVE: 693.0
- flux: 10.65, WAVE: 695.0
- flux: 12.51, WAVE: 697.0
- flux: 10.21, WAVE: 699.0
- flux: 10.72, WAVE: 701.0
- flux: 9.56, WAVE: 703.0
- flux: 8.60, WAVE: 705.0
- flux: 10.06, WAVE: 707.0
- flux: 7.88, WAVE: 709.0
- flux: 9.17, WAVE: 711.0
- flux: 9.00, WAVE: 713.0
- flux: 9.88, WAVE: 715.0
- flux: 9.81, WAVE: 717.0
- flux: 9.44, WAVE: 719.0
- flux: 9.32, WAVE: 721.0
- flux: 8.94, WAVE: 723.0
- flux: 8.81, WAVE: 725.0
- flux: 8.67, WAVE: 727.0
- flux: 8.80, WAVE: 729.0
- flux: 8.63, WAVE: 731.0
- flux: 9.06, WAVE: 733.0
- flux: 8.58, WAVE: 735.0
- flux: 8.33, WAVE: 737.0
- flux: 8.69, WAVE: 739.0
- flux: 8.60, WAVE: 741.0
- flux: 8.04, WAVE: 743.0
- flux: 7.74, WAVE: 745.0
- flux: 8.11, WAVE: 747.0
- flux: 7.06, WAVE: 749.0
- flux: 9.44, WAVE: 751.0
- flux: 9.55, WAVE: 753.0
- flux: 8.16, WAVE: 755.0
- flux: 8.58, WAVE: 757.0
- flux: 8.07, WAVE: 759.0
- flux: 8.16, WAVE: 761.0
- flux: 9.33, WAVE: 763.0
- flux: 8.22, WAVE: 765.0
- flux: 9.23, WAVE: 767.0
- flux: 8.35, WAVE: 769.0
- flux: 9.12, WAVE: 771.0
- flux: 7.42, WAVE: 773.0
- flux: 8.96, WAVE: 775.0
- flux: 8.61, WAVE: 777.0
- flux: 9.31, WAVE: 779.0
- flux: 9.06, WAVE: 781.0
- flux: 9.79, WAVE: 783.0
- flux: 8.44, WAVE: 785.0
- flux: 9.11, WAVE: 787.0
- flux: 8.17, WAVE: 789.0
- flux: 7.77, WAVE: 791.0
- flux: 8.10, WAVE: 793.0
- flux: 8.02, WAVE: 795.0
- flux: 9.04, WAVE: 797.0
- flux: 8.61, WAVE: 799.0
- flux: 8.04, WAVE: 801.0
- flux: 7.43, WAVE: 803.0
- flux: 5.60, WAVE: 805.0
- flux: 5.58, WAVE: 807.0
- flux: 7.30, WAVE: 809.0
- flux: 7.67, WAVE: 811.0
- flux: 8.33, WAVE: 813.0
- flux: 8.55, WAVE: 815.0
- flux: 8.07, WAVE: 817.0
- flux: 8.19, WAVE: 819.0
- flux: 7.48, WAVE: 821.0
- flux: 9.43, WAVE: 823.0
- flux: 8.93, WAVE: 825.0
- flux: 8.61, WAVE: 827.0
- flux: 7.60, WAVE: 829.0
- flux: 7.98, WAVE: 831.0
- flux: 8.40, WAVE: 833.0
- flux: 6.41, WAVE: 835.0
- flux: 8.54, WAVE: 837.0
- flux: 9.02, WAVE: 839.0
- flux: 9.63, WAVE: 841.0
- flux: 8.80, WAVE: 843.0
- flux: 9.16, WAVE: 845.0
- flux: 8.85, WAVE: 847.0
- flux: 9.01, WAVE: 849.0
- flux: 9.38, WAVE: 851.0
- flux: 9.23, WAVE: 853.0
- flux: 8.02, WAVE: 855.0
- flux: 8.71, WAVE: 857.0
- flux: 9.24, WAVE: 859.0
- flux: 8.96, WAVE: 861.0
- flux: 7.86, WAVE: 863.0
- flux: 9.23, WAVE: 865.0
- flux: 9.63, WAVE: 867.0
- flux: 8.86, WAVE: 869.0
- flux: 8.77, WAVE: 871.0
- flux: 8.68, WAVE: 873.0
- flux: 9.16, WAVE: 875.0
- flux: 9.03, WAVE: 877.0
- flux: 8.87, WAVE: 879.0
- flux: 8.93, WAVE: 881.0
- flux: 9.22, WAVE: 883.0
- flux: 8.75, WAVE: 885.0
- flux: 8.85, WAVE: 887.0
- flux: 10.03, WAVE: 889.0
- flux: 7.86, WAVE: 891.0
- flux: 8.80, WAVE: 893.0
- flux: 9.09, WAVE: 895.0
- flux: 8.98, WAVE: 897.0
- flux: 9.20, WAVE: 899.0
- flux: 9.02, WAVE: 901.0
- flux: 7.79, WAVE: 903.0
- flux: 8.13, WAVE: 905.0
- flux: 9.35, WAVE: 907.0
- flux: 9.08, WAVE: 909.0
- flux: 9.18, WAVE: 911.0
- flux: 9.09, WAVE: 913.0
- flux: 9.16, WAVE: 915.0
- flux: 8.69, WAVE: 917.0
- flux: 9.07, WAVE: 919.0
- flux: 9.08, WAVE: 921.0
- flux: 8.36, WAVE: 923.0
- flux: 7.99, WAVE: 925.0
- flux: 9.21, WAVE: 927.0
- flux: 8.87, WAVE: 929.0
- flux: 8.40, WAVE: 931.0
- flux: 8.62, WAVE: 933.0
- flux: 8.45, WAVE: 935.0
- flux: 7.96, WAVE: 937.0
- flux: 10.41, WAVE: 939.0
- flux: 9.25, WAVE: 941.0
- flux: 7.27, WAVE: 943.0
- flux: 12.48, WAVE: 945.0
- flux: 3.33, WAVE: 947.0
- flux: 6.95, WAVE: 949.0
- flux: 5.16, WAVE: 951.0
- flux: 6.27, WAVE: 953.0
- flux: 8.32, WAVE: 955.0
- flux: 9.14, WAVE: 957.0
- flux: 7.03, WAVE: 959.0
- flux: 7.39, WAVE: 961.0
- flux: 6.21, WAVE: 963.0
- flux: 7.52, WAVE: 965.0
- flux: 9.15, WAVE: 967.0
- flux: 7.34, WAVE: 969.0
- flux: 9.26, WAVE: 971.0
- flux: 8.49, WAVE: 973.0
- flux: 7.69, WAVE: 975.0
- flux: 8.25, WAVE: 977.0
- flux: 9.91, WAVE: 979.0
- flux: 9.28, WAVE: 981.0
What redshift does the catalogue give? 2.62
